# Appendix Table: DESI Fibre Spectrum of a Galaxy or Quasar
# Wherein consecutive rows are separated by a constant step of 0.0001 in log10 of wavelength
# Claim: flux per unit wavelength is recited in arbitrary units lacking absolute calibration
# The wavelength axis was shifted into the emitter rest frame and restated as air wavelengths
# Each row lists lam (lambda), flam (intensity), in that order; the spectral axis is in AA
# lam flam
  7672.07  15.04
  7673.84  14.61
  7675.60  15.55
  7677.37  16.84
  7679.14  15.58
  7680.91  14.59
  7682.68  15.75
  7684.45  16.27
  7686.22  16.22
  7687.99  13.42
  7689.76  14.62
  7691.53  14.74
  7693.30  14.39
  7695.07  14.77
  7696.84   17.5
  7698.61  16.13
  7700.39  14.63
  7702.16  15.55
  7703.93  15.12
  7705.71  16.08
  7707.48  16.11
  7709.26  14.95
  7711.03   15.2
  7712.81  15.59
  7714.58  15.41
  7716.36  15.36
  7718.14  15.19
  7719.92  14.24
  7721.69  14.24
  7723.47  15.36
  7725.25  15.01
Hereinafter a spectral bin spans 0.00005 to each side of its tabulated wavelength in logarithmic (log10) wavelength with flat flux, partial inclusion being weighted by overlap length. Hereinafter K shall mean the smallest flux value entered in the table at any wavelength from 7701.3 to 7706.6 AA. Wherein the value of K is 15.12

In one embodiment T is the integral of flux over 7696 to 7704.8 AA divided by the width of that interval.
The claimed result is 15.8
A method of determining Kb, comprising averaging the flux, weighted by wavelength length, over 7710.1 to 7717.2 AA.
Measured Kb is 15.4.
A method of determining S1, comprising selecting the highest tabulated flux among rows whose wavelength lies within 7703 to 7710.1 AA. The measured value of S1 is 16.11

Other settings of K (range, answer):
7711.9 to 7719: 15.19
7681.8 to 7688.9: 13.42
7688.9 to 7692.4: 14.62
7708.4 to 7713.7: 14.95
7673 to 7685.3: 14.59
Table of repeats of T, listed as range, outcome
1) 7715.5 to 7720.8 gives 14.9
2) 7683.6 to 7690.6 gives 15.1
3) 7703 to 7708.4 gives 15.8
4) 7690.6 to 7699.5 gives 15.5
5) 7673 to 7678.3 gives 15.7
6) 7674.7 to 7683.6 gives 15.7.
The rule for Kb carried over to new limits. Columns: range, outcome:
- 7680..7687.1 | 15.7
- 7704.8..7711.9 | 15.6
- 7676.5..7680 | 16.2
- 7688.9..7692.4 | 14.7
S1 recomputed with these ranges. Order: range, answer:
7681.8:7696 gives 16.27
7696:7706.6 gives 17.5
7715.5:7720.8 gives 15.36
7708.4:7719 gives 15.59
